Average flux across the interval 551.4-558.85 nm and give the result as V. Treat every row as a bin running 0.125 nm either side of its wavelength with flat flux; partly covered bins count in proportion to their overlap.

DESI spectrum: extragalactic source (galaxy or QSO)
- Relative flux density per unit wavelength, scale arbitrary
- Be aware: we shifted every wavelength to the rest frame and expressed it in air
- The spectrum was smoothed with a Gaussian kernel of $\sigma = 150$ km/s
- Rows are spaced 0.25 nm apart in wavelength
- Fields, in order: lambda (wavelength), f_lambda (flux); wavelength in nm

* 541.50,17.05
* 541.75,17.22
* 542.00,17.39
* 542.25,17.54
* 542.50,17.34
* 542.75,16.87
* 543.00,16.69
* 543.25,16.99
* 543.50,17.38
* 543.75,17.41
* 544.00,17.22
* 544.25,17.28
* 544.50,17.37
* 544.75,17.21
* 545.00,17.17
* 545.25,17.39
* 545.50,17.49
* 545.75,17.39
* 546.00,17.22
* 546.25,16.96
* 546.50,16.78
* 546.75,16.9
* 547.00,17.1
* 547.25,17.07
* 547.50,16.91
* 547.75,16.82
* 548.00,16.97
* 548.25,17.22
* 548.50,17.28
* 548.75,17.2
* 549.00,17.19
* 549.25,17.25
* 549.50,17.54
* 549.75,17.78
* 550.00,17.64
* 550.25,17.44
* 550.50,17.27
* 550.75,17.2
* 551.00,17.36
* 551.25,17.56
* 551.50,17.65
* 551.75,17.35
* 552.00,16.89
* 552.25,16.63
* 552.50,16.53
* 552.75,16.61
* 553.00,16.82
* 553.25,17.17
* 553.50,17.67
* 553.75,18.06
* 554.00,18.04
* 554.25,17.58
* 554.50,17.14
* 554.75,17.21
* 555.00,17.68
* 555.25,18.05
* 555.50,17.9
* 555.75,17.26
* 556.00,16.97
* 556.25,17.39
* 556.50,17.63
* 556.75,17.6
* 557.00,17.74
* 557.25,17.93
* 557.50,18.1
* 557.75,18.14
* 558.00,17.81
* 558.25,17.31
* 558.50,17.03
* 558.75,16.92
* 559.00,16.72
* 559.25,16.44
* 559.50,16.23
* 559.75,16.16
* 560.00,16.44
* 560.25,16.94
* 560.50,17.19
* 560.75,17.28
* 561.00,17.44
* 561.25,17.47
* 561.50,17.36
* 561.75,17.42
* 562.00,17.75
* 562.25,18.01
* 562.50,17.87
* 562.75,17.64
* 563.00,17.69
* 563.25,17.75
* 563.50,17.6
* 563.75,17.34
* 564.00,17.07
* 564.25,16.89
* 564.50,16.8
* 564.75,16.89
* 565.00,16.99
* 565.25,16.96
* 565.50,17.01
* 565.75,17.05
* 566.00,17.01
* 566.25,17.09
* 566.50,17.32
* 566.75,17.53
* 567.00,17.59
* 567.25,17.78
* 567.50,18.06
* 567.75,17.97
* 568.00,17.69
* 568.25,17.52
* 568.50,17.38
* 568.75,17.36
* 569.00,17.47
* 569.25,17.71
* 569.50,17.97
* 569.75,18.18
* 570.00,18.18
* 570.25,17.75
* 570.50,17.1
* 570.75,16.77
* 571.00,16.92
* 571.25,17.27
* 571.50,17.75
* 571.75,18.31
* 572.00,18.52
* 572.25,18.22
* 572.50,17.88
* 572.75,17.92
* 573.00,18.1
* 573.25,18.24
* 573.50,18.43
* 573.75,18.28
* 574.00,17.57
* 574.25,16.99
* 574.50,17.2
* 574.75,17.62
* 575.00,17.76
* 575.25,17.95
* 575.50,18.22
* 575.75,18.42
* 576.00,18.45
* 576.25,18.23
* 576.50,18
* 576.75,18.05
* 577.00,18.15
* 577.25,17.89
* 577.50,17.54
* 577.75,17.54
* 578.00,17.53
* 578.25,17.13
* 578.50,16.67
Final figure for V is 17.4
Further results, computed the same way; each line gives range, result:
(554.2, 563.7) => 17.4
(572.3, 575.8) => 17.9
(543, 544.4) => 17.2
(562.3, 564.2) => 17.6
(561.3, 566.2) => 17.3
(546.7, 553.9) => 17.2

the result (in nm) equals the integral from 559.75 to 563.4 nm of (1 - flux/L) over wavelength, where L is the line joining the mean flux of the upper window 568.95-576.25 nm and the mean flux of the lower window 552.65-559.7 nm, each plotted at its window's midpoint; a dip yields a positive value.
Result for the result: 0.03 nm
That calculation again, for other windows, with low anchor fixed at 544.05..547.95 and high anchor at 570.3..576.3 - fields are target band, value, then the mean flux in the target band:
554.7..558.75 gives -0.04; 17.6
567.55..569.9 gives 0.00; 17.7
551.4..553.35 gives 0.04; 16.9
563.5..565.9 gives 0.08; 17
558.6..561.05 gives 0.10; 16.8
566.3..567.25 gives 0.01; 17.5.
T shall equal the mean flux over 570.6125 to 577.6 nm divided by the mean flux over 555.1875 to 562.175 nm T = 1.0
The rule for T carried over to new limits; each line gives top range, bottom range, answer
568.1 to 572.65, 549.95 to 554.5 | 1.02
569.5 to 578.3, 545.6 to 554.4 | 1.04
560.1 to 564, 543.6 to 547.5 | 1.02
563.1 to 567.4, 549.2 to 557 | 0.99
